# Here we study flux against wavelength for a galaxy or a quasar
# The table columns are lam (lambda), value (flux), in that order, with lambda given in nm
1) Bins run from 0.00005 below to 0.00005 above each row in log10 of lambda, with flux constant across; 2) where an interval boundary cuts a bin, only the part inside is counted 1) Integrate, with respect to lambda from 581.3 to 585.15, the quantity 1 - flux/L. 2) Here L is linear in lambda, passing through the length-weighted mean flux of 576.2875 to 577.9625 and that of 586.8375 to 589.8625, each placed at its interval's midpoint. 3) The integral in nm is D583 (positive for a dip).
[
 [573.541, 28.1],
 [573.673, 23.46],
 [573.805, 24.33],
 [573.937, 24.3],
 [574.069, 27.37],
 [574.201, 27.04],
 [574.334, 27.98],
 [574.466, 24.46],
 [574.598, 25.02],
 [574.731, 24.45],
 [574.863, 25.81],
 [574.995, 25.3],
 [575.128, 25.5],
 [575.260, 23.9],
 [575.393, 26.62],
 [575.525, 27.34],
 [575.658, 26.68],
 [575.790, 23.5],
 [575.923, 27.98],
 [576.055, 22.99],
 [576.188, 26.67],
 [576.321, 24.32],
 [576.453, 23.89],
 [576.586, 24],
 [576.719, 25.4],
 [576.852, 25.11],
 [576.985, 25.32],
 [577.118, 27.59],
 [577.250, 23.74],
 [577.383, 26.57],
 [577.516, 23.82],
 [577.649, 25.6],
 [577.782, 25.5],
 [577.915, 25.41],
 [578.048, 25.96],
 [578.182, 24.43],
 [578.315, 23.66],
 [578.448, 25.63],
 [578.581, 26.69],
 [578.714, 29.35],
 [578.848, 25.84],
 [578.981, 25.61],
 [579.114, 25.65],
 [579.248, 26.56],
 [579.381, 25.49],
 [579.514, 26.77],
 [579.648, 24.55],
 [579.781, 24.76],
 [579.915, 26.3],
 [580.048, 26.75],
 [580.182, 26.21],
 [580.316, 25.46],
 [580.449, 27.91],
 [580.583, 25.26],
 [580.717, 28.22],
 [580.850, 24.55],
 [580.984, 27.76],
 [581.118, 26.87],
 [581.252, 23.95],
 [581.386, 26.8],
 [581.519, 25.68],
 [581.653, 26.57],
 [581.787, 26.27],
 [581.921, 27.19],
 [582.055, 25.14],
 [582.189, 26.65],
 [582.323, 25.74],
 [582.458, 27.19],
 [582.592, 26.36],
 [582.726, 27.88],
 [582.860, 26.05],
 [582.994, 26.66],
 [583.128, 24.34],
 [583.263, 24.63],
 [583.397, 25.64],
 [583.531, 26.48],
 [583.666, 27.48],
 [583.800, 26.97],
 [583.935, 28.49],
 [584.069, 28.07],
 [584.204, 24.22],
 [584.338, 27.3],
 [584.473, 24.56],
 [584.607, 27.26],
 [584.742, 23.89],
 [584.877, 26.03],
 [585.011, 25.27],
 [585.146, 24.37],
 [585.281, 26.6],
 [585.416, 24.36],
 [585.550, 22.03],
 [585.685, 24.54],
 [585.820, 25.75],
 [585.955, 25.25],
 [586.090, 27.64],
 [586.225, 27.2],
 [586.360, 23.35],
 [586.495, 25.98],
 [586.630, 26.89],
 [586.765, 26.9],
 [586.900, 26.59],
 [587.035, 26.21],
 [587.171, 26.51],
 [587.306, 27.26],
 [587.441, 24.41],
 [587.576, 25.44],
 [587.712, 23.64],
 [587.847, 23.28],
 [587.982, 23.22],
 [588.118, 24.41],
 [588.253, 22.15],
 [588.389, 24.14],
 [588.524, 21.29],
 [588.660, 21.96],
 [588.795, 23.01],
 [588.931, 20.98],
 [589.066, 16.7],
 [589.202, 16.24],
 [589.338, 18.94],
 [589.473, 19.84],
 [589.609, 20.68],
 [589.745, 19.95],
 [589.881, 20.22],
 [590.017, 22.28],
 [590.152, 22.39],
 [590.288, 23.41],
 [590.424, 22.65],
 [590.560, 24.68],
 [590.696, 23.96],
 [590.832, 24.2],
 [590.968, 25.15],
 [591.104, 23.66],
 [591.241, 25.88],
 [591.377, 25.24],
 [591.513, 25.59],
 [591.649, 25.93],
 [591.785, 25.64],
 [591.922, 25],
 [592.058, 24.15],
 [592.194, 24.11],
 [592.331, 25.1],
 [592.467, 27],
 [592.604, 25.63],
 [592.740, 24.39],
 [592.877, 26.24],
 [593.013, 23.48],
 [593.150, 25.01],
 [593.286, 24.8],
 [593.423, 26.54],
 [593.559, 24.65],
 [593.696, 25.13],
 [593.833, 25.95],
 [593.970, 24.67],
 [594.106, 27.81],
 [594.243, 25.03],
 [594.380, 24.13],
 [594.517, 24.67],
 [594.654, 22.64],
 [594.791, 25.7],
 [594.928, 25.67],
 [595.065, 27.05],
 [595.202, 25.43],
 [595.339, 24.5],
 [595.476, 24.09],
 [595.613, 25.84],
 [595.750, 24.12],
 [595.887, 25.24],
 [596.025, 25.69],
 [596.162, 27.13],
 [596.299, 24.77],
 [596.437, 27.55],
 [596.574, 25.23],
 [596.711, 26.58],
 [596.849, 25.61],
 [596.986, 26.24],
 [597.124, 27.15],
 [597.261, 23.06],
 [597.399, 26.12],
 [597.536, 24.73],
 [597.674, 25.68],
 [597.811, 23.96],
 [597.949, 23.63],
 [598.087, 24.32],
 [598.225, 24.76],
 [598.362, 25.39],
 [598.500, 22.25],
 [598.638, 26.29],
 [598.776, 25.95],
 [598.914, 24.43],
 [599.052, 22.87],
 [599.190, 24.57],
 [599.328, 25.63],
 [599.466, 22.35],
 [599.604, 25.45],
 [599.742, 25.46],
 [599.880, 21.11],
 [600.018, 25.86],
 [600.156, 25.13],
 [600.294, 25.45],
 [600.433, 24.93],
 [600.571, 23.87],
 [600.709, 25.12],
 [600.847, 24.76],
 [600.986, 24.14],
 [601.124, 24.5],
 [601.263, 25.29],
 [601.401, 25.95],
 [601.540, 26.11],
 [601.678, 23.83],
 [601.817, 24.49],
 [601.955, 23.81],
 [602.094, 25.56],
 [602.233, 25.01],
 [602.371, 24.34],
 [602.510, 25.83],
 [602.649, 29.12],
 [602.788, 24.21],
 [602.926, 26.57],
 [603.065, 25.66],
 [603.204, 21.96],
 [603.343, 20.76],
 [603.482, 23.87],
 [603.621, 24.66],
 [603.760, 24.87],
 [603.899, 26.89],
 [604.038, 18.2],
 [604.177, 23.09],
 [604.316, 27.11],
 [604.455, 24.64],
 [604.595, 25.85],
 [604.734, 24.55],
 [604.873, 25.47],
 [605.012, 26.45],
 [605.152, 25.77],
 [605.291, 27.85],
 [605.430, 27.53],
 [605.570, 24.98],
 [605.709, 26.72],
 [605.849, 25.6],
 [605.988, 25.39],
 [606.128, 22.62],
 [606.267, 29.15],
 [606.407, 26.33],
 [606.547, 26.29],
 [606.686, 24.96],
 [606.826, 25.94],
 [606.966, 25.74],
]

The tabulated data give -0.40 nm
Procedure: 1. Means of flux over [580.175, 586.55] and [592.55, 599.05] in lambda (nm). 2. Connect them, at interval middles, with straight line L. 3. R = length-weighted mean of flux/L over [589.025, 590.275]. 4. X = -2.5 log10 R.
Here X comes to 0.27 mag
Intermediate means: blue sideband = 26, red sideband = 25.2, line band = 19.9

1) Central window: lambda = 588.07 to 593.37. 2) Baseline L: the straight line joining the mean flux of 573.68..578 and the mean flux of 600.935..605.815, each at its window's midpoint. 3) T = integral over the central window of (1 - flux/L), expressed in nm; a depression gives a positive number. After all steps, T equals 0.41 nm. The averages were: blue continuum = 25.4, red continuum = 25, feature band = 23.2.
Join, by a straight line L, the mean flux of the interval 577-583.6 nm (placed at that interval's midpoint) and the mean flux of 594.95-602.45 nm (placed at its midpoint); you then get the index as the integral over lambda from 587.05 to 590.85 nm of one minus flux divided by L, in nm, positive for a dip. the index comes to 0.456 nm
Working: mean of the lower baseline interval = 26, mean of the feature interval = 22.5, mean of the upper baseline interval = 25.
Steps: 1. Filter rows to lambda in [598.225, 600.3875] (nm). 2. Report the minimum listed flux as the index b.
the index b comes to 21.11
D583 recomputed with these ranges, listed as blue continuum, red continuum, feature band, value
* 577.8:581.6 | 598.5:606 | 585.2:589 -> 0.144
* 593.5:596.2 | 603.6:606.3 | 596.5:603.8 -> 0.140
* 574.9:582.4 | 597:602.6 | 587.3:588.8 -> 0.104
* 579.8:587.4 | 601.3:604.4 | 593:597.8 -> -0.032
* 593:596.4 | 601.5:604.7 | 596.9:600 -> 0.040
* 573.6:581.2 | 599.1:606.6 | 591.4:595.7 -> 0.007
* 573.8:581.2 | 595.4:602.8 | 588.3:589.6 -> 0.254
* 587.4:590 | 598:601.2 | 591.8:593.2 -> -0.150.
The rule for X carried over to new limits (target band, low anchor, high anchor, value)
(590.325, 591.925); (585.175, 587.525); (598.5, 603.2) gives 0.03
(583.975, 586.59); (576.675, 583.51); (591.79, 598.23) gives 0.01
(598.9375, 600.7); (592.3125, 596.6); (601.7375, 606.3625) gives 0.03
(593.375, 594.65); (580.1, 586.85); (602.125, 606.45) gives 0.02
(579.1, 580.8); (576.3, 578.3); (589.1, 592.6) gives -0.06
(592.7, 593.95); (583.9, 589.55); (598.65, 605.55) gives -0.03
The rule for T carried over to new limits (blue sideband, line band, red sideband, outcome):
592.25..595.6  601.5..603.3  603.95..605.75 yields 0.01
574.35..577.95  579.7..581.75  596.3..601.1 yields -0.08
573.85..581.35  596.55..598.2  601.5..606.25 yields 0.00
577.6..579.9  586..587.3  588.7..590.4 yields -0.27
